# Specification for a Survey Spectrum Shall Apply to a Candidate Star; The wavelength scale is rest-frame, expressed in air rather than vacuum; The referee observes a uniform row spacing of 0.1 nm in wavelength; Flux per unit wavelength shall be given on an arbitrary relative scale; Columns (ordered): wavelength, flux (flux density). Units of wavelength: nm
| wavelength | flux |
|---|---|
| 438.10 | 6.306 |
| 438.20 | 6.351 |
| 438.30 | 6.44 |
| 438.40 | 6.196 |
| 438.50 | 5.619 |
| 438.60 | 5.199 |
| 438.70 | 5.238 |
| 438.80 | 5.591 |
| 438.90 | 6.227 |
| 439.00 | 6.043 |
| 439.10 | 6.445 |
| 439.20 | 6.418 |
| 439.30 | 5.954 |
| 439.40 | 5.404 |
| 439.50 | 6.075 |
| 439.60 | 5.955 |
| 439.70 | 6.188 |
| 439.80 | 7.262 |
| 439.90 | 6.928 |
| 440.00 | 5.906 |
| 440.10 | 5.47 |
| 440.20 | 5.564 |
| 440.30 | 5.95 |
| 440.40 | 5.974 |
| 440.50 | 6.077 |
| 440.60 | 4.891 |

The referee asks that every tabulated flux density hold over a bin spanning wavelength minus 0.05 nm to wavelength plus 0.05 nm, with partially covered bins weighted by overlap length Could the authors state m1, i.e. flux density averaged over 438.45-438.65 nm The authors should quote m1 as 5.41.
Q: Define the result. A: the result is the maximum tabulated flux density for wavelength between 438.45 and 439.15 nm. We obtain 6.445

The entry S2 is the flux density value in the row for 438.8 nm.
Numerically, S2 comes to 5.591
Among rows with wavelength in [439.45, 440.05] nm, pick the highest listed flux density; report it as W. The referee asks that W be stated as 7.262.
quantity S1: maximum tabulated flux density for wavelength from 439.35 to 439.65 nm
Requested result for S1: 6.075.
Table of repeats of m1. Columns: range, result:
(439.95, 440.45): 5.77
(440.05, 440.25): 5.52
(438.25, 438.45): 6.32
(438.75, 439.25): 6.14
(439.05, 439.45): 6.06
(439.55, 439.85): 6.47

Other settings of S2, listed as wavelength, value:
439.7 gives 6.188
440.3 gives 5.95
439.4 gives 5.404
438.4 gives 6.196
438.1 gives 6.306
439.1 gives 6.445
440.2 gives 5.564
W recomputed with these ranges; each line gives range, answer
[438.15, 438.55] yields 6.44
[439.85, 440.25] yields 6.928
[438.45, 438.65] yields 5.619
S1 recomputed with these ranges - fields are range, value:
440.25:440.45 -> 5.974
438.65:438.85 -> 5.591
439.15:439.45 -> 6.418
